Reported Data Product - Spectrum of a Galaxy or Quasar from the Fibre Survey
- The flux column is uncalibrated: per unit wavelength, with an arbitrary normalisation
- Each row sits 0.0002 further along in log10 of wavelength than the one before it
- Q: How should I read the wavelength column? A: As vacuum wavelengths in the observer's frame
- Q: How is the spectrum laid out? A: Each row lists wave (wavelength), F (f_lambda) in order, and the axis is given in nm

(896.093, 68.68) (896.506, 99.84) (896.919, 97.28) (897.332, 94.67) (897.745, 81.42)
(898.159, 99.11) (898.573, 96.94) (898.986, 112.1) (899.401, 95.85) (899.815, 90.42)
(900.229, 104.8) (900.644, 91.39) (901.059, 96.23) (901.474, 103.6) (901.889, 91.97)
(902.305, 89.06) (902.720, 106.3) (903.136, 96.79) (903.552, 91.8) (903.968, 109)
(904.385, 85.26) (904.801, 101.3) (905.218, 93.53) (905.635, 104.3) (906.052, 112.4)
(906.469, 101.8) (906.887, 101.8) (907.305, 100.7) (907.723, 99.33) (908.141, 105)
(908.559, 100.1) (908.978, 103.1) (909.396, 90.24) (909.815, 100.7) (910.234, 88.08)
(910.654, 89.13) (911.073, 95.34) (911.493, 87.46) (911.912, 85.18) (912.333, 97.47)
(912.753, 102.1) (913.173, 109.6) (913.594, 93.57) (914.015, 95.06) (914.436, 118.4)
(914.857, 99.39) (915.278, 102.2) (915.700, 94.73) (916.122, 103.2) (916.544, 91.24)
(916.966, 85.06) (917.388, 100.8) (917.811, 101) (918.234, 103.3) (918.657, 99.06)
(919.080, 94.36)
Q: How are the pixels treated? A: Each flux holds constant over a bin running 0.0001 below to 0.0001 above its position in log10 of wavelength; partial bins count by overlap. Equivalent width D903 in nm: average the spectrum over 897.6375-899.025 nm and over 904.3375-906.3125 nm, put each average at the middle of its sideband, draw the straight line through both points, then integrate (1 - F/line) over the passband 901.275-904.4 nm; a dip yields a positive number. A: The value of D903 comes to 0.06 nm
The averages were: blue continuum 96.8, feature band 97.4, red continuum 101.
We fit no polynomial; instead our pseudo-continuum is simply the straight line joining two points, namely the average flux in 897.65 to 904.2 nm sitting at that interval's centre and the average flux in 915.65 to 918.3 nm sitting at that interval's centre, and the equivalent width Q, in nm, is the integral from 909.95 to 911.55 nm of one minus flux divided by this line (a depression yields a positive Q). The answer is 0.10 nm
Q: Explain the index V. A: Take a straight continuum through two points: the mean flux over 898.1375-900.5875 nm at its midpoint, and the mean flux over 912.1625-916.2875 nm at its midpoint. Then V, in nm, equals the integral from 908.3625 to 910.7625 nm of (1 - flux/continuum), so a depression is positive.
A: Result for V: 0.13 nm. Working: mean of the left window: 99.4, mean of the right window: 102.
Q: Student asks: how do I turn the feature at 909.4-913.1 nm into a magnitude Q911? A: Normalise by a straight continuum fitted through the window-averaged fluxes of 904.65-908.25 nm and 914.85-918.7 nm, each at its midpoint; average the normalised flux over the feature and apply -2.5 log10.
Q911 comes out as 0.07 mag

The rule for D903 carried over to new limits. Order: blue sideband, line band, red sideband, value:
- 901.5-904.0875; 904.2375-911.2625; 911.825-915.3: 0.04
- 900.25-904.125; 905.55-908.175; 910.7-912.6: -0.25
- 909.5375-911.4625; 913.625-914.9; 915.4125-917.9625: -0.12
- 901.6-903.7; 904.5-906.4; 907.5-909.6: -0.09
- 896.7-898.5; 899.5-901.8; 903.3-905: -0.05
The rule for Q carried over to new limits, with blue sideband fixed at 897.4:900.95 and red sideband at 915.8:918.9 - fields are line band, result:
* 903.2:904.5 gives 0.01 nm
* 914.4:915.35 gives -0.08 nm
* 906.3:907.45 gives -0.05 nm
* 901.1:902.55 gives 0.02 nm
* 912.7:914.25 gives -0.05 nm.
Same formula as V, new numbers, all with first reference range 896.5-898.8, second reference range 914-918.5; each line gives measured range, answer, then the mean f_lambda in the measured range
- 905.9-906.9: -0.089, 106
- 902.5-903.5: -0.039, 99.9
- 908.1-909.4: -0.037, 100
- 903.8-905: -0.021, 98.1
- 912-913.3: -0.030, 101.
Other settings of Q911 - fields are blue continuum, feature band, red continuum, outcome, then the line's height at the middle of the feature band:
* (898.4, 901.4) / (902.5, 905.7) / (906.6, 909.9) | 0.012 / 99.3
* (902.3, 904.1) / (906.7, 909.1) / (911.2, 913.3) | -0.045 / 97.5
